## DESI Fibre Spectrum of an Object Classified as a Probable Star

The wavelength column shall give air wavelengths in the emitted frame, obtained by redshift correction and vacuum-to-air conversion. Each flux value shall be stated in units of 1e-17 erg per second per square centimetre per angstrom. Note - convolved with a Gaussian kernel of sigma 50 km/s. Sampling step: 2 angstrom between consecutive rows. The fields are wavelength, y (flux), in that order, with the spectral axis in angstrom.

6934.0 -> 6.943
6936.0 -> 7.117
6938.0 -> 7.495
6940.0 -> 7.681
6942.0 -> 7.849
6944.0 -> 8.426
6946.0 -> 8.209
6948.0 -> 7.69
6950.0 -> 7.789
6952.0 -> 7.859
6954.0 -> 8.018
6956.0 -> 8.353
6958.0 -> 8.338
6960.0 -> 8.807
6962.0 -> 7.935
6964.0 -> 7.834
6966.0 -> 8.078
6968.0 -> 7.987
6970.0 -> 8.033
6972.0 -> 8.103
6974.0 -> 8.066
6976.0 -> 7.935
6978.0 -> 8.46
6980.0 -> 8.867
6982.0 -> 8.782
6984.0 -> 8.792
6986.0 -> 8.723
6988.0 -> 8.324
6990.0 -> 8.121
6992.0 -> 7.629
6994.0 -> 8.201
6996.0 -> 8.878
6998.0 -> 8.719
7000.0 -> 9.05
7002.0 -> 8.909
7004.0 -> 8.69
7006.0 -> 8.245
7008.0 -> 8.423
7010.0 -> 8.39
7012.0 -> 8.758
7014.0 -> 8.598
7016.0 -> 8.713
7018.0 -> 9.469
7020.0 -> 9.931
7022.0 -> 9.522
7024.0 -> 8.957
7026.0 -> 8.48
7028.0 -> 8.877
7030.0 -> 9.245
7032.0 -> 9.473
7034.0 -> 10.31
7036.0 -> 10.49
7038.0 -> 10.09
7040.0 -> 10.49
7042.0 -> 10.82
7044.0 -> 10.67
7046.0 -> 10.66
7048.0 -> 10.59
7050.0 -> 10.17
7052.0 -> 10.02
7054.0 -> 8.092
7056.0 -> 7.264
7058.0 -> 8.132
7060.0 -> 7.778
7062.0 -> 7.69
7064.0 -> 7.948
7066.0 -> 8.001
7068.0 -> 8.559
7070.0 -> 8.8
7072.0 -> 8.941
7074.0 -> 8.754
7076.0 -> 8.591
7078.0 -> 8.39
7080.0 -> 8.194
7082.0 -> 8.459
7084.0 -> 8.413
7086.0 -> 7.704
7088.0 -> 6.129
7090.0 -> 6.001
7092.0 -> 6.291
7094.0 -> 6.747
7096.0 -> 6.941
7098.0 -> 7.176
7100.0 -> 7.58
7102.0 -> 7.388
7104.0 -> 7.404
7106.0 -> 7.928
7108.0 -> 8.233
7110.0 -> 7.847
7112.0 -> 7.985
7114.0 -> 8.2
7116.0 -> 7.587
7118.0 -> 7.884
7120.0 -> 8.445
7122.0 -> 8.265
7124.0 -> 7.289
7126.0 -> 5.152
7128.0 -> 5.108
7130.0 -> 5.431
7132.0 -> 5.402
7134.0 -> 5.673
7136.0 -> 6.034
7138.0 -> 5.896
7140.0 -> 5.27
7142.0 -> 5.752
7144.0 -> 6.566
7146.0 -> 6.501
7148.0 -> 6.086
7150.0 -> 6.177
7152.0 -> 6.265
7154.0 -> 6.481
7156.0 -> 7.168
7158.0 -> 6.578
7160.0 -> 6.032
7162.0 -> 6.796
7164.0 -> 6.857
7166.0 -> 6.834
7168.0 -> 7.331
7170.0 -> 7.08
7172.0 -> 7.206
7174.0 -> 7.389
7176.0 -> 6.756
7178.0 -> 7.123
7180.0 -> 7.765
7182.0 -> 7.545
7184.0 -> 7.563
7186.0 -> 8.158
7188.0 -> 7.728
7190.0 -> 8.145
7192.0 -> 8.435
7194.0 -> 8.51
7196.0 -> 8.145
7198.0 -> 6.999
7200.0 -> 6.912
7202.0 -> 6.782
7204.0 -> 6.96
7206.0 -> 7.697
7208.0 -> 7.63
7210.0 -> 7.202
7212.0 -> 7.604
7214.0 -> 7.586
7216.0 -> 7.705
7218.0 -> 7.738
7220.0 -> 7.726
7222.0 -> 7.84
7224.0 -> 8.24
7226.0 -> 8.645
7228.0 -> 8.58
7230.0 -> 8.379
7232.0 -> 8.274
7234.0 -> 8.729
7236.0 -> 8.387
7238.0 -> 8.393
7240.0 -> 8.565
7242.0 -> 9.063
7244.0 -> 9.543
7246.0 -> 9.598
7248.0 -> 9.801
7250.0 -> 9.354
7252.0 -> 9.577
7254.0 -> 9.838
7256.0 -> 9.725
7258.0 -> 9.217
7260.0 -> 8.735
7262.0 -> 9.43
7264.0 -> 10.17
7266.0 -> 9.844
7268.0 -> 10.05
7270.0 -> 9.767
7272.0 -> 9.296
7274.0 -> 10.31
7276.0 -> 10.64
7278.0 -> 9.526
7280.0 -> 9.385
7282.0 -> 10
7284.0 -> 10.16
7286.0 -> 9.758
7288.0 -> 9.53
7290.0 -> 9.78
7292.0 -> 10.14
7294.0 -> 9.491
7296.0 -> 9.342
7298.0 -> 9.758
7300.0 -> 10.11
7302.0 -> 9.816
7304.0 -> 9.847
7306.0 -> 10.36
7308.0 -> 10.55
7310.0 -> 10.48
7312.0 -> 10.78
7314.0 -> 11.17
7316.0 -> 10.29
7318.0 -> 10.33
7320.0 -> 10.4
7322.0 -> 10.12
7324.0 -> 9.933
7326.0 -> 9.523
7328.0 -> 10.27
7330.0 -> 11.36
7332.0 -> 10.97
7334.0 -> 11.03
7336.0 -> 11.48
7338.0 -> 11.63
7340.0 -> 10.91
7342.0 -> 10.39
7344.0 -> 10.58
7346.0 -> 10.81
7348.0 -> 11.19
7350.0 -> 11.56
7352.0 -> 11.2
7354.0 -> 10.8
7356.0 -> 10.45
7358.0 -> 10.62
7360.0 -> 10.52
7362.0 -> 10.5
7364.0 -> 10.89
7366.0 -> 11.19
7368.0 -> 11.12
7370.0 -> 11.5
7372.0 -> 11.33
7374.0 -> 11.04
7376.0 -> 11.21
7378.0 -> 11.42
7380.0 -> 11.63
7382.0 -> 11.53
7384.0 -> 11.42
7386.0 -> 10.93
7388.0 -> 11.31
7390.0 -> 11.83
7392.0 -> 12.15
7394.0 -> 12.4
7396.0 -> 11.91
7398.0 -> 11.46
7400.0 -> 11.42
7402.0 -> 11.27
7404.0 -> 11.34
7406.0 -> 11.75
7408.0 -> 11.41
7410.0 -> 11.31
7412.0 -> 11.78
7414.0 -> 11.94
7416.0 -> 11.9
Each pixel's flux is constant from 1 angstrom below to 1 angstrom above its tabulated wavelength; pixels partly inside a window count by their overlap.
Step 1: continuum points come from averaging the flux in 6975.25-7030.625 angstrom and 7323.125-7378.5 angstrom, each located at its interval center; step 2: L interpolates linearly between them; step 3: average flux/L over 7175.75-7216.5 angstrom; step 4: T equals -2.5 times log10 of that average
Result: 0.29 mag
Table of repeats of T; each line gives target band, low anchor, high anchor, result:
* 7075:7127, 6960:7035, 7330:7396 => 0.233 mag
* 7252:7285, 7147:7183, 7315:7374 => -0.072 mag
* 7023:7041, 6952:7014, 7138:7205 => -0.196 mag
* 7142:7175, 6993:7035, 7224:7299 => 0.350 mag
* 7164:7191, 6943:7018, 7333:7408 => 0.305 mag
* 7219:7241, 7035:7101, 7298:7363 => 0.175 mag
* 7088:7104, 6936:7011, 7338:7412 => 0.314 mag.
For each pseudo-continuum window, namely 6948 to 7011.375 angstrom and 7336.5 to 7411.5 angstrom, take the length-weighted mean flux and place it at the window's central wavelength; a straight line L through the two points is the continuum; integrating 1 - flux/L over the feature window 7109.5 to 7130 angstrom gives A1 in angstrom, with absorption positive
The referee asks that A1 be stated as 4.57 angstrom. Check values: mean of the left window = 8.33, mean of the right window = 11.2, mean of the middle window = 7.27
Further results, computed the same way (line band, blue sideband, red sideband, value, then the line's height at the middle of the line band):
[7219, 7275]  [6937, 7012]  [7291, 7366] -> 5.1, 10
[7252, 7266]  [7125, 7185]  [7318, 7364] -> -1.1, 8.85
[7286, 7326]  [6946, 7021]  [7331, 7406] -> 2.5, 10.8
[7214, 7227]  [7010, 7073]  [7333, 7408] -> 3.0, 10.3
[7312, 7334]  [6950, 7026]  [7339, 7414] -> 0.8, 10.9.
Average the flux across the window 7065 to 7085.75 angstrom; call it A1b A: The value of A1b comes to 8.48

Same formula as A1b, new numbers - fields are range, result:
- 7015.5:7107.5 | 8.61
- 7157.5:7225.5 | 7.44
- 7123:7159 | 6.05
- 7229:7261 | 9.07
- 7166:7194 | 7.56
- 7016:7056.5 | 9.69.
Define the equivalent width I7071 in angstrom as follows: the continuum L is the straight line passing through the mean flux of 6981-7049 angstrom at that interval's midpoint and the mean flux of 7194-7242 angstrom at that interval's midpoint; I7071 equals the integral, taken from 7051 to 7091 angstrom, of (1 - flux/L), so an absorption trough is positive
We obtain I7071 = 3.3 angstrom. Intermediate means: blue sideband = 9.18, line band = 8.09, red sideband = 7.9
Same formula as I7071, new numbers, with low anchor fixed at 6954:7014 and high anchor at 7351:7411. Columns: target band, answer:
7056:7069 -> 1.5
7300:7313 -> 0.6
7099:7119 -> 3.2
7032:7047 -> -2.8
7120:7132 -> 3.9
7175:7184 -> 2.3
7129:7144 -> 6.0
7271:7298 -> 2.0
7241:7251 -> 0.8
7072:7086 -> 1.0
